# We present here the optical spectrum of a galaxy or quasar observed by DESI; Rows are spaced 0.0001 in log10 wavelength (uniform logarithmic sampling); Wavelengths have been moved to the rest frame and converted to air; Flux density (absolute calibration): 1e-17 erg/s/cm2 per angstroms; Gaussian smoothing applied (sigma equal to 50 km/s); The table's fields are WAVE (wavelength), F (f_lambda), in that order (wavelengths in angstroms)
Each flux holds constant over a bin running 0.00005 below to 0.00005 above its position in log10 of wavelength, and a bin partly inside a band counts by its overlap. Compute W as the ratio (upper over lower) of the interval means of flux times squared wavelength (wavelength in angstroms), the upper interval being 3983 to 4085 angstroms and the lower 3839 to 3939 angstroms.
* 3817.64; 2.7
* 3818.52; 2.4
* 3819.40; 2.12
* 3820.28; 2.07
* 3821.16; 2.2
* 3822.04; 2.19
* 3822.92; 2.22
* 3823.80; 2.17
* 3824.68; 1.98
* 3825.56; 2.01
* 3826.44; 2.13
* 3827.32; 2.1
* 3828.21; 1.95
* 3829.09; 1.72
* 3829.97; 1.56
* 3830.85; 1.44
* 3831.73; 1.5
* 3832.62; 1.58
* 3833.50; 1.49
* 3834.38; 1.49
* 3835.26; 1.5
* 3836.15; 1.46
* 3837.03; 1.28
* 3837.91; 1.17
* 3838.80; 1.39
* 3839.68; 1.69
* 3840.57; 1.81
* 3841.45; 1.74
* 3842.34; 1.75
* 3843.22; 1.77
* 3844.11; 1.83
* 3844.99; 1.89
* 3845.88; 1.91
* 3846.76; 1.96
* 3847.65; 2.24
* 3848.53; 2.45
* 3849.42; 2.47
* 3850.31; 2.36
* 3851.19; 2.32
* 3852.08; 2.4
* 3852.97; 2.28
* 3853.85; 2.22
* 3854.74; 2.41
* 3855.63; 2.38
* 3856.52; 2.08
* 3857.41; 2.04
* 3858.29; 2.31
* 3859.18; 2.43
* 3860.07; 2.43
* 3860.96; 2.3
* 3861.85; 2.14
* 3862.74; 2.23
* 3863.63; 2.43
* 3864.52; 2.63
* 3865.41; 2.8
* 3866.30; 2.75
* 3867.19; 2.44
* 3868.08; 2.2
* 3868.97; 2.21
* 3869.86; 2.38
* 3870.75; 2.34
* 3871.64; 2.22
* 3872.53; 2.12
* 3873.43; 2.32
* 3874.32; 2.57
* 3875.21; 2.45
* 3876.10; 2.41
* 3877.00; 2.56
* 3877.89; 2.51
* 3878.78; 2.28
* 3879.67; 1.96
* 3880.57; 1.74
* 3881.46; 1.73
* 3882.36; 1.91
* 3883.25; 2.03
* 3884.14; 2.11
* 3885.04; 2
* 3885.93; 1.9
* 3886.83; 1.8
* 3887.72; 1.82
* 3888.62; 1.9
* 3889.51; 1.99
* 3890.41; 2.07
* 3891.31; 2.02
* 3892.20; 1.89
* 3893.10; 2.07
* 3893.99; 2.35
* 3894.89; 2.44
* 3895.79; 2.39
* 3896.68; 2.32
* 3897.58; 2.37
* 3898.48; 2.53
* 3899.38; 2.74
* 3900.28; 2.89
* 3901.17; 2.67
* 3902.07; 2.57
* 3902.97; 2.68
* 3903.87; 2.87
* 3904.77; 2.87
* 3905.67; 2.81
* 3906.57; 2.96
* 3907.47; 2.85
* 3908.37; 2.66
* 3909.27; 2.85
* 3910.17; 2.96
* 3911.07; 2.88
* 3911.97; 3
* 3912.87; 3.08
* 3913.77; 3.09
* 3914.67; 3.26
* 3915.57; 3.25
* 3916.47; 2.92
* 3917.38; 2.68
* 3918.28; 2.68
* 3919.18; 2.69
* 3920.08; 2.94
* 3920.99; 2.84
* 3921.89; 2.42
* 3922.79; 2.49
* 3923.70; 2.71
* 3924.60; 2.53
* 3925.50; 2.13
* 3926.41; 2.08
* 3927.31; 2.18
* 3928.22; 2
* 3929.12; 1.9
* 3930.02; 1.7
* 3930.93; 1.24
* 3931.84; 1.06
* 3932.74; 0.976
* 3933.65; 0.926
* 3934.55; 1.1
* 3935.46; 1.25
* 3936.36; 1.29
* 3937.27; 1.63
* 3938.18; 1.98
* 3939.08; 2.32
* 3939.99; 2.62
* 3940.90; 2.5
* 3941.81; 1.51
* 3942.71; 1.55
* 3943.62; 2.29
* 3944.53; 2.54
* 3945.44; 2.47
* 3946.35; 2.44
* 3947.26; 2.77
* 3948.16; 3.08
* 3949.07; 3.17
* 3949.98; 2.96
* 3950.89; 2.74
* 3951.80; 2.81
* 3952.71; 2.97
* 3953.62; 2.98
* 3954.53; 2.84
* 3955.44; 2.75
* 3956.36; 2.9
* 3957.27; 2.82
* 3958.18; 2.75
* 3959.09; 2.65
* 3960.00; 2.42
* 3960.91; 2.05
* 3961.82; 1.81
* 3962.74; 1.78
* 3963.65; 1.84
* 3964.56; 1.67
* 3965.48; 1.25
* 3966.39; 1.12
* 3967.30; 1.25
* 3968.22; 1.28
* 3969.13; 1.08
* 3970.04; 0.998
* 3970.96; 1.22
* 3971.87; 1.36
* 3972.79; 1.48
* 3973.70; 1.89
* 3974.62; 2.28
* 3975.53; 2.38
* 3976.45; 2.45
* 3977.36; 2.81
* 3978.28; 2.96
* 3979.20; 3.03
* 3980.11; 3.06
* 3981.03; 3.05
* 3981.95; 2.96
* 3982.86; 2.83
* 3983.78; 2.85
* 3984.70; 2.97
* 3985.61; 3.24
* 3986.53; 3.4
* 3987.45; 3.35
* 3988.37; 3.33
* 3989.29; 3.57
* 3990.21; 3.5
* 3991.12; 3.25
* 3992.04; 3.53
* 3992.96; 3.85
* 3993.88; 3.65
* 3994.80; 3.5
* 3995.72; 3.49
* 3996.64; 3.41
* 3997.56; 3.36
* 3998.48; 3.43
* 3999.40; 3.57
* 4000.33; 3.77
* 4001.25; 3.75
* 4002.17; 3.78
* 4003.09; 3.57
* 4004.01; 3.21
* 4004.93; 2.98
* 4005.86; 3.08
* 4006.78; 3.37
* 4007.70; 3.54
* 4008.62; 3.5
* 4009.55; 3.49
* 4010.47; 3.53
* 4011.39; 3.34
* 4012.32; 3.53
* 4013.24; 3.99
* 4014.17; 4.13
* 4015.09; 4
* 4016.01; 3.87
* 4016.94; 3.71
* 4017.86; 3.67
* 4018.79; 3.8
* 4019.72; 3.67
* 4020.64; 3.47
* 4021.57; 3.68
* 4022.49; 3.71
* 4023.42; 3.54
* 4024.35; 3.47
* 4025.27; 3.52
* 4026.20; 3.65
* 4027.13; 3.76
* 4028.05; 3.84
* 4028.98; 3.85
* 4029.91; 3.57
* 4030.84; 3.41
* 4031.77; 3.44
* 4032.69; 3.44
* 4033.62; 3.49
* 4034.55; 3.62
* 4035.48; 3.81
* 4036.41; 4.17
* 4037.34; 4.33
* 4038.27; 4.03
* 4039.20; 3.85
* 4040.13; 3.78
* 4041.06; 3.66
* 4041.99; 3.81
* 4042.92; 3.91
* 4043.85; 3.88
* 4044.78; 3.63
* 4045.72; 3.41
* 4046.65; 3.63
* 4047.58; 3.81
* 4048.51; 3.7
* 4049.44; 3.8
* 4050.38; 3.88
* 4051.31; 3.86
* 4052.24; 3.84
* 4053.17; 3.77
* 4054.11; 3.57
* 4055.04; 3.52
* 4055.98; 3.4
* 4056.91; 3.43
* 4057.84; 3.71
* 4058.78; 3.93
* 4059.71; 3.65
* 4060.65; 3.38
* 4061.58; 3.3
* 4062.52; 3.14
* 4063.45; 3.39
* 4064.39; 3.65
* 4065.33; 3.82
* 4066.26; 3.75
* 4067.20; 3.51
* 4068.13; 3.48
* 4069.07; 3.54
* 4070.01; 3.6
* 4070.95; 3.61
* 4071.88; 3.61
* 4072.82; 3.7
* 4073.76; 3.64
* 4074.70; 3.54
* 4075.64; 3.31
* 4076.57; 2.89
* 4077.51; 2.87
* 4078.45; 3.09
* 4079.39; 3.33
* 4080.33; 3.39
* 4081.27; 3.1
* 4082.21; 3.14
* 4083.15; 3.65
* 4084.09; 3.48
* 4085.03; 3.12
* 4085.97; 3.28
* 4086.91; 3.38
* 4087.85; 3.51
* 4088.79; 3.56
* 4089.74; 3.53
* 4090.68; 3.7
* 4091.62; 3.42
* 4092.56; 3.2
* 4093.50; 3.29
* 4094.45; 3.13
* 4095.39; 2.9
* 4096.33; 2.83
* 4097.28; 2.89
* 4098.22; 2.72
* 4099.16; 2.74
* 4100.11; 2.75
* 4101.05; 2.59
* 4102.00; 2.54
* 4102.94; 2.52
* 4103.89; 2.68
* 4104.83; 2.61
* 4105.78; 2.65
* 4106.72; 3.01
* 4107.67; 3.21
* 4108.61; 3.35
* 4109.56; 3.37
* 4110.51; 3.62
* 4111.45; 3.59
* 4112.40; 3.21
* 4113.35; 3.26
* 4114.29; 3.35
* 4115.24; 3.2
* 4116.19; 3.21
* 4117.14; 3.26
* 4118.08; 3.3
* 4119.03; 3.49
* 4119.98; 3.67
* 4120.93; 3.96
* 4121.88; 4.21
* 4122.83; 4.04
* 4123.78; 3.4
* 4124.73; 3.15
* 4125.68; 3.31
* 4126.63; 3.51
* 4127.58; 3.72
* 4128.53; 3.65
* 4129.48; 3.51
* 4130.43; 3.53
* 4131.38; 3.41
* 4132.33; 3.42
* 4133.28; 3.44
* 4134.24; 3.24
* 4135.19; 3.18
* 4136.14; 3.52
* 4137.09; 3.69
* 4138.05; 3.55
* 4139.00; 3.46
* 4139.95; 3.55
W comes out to 1.69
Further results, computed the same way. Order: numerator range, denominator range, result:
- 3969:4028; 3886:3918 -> 1.31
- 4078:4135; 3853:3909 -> 1.57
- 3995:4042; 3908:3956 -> 1.59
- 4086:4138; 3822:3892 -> 1.81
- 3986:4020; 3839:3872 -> 1.73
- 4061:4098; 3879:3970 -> 1.59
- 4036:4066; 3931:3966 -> 1.78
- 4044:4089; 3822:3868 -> 1.94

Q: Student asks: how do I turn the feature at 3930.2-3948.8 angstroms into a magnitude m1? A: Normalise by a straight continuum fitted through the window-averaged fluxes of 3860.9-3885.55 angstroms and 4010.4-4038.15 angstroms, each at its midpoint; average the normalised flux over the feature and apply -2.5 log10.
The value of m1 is 0.47 mag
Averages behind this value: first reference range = 2.28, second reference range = 3.71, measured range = 1.89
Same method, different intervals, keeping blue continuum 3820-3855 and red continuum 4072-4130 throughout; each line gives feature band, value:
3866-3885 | -0.07 mag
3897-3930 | -0.17 mag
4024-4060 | -0.25 mag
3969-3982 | 0.19 mag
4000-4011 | -0.24 mag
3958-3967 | 0.32 mag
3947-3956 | -0.17 mag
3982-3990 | -0.19 mag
